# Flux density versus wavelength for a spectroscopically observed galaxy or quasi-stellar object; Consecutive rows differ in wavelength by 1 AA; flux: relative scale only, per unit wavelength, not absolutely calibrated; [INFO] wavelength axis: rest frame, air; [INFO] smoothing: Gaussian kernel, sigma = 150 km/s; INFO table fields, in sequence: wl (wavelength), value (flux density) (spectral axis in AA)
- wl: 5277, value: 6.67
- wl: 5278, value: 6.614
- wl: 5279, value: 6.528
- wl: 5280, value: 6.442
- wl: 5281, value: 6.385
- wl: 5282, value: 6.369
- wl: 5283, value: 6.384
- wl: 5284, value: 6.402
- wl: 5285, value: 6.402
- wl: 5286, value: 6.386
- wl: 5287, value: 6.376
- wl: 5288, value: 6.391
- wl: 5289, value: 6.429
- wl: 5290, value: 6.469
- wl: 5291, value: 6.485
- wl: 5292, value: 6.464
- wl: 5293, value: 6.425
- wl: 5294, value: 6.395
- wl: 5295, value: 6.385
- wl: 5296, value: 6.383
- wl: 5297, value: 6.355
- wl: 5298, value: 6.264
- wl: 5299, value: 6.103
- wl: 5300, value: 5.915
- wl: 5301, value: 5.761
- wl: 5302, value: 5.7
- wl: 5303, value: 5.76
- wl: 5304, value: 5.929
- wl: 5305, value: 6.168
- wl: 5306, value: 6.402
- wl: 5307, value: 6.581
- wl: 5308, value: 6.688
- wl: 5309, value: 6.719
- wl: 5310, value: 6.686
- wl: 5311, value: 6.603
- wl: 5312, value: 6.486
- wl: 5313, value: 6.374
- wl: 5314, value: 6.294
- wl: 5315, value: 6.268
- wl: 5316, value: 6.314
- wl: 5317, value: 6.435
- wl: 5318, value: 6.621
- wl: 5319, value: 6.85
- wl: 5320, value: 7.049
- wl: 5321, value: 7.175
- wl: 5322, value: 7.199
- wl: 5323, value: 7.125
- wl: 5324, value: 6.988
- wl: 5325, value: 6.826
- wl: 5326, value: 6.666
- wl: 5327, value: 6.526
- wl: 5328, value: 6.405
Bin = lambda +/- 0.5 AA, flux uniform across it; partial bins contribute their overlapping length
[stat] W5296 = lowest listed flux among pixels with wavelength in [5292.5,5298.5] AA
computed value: 6.264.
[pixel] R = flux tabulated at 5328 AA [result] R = 6.405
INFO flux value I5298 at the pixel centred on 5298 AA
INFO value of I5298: 6.264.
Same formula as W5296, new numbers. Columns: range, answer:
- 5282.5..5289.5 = 6.376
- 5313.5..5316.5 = 6.268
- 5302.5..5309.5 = 5.76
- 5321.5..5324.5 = 6.988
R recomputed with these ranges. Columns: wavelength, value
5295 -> 6.385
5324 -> 6.988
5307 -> 6.581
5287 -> 6.376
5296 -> 6.383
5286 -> 6.386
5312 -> 6.486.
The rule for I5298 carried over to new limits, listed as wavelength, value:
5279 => 6.528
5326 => 6.666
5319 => 6.85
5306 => 6.402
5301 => 5.761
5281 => 6.385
